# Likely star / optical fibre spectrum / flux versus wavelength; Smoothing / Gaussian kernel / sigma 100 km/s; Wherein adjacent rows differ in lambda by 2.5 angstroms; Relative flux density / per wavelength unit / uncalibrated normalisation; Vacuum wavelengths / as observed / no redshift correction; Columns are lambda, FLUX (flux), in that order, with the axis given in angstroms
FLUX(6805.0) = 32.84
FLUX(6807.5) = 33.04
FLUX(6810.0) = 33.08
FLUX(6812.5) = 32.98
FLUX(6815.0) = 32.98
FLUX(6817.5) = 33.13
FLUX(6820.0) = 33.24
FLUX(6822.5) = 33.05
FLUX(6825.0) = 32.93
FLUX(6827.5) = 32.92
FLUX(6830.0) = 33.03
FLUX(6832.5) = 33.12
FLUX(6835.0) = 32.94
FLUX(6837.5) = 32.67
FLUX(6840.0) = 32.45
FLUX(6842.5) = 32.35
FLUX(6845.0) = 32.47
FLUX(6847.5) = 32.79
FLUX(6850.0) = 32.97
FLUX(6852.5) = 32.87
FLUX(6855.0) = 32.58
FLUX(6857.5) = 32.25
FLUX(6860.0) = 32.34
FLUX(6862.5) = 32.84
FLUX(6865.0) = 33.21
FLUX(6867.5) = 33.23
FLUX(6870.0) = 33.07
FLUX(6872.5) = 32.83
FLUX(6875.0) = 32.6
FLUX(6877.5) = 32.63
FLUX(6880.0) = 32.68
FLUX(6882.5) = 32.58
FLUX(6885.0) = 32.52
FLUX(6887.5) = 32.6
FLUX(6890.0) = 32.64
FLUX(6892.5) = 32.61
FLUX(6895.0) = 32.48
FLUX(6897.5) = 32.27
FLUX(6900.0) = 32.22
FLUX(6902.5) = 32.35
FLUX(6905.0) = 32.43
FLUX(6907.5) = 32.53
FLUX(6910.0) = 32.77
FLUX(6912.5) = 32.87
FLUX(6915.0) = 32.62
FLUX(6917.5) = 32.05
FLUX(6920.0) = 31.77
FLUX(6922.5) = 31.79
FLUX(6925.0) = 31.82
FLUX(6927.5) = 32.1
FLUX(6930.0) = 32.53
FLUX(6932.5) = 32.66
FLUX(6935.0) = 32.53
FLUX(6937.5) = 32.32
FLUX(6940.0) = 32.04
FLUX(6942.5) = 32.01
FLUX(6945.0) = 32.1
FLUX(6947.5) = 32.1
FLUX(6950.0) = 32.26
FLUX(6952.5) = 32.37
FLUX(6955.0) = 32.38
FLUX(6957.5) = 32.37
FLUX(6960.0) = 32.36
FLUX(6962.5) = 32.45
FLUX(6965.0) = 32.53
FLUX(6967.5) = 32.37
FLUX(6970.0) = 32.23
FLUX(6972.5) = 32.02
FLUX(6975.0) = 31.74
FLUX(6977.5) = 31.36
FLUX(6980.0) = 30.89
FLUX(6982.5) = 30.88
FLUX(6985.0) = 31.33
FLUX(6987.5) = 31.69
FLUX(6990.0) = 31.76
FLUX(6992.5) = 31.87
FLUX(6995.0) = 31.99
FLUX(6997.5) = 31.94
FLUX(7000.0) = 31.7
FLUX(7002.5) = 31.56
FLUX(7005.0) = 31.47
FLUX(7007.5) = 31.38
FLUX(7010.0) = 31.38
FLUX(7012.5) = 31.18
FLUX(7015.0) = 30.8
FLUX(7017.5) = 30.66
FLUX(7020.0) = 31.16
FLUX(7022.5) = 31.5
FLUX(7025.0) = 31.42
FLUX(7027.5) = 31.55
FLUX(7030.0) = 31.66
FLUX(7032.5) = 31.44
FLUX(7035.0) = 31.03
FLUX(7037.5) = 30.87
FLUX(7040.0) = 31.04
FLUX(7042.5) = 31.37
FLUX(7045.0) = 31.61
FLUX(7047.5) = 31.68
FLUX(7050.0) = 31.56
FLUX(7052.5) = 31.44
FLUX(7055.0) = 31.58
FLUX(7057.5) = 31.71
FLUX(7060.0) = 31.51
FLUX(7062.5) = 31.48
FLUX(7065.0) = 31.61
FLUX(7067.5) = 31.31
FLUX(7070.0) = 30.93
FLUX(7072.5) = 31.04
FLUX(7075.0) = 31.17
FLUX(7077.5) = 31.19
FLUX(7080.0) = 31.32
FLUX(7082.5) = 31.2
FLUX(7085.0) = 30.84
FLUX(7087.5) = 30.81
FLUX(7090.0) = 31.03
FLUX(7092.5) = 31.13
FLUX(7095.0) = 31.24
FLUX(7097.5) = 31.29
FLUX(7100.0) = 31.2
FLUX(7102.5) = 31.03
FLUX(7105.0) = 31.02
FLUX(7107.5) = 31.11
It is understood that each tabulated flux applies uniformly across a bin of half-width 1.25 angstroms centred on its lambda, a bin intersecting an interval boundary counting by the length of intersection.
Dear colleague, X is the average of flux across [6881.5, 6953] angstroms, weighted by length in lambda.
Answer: 32.3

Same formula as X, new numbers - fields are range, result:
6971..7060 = 31.4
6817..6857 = 32.8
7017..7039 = 31.3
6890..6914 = 32.5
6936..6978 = 32.2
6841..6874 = 32.8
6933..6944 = 32.3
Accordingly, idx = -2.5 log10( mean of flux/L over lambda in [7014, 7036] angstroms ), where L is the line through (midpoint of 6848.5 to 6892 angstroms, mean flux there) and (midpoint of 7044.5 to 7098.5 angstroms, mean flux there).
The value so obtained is 0.01 mag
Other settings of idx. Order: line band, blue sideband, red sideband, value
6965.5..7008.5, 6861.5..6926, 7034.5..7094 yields 0.006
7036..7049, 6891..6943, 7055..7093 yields 0.005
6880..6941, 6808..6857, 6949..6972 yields 0.006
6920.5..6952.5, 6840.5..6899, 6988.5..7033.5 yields -0.003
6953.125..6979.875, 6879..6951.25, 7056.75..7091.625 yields -0.005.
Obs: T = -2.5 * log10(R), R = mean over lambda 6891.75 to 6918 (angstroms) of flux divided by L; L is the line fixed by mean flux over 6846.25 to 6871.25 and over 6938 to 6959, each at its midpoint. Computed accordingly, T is 0.00 mag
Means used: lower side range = 32.8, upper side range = 32.2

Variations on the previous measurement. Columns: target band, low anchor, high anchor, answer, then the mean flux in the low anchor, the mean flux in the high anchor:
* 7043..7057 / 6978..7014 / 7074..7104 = -0.010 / 31.5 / 31.1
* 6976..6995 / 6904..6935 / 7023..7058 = 0.014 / 32.3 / 31.4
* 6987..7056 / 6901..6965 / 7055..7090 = 0.007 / 32.3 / 31.2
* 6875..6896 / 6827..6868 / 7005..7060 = -0.004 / 32.8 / 31.3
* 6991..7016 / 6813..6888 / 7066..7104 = 0.006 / 32.8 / 31.1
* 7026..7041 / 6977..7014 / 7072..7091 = 0.001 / 31.5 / 31.1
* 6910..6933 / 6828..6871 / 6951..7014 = 0.000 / 32.8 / 31.8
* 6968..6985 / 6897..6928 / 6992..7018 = 0.006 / 32.3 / 31.5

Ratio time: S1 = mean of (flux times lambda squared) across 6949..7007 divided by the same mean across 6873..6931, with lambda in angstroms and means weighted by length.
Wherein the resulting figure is 1.01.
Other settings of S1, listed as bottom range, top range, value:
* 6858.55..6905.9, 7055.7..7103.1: 1.01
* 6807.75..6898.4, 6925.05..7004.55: 1.01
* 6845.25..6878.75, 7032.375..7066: 1.01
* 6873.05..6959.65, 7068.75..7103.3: 1.01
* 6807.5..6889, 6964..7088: 1.01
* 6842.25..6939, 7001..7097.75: 1.01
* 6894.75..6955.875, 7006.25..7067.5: 1.00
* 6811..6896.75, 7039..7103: 1.02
